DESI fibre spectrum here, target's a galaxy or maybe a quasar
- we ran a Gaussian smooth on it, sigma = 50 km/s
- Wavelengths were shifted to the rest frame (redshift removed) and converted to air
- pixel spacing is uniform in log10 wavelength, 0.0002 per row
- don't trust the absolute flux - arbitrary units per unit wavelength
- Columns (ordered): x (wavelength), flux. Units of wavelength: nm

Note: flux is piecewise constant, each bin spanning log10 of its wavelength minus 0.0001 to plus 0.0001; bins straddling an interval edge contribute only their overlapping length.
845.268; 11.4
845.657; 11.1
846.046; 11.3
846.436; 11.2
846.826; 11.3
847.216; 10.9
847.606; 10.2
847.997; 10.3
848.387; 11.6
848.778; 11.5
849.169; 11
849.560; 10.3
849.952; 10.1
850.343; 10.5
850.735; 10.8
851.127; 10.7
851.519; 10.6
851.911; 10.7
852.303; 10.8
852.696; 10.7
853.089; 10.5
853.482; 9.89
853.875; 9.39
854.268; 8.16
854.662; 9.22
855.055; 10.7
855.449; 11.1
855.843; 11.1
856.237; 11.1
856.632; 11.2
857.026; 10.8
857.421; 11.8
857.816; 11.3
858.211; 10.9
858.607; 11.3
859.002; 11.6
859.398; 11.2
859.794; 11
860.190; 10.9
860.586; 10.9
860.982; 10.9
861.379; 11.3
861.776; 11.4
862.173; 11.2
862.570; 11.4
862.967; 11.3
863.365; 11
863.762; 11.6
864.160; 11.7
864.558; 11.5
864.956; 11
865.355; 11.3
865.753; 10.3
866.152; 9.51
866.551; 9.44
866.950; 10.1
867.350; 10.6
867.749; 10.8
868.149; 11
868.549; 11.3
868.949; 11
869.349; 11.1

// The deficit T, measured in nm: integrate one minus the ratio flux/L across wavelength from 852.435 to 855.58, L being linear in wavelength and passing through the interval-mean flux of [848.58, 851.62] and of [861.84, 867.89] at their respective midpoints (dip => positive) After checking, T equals 0.23 nm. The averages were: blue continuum 10.7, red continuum 10.9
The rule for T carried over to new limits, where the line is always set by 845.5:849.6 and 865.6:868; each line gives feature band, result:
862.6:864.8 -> -0.243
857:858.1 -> -0.083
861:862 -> -0.086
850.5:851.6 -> 0.014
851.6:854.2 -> 0.127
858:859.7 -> -0.120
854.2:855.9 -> 0.087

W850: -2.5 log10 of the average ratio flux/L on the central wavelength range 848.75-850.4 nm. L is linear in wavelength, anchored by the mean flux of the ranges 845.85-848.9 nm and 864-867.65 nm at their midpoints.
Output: 0.04 mag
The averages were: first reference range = 11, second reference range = 10.6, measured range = 10.6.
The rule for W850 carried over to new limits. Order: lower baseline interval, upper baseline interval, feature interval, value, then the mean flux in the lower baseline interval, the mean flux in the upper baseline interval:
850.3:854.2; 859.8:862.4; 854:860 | 0.00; 10.4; 11.1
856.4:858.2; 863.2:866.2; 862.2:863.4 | -0.01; 11.2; 11.1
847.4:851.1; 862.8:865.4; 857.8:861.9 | 0.00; 10.7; 11.3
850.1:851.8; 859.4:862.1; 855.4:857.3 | -0.02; 10.6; 11.1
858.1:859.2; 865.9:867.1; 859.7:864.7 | -0.07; 11.3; 9.69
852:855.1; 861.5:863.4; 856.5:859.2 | -0.07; 9.91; 11.3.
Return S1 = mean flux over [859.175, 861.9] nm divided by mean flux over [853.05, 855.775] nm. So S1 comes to 1.1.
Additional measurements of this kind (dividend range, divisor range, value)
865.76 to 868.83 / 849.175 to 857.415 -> 0.99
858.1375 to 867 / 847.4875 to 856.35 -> 1.05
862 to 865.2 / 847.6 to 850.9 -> 1.06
